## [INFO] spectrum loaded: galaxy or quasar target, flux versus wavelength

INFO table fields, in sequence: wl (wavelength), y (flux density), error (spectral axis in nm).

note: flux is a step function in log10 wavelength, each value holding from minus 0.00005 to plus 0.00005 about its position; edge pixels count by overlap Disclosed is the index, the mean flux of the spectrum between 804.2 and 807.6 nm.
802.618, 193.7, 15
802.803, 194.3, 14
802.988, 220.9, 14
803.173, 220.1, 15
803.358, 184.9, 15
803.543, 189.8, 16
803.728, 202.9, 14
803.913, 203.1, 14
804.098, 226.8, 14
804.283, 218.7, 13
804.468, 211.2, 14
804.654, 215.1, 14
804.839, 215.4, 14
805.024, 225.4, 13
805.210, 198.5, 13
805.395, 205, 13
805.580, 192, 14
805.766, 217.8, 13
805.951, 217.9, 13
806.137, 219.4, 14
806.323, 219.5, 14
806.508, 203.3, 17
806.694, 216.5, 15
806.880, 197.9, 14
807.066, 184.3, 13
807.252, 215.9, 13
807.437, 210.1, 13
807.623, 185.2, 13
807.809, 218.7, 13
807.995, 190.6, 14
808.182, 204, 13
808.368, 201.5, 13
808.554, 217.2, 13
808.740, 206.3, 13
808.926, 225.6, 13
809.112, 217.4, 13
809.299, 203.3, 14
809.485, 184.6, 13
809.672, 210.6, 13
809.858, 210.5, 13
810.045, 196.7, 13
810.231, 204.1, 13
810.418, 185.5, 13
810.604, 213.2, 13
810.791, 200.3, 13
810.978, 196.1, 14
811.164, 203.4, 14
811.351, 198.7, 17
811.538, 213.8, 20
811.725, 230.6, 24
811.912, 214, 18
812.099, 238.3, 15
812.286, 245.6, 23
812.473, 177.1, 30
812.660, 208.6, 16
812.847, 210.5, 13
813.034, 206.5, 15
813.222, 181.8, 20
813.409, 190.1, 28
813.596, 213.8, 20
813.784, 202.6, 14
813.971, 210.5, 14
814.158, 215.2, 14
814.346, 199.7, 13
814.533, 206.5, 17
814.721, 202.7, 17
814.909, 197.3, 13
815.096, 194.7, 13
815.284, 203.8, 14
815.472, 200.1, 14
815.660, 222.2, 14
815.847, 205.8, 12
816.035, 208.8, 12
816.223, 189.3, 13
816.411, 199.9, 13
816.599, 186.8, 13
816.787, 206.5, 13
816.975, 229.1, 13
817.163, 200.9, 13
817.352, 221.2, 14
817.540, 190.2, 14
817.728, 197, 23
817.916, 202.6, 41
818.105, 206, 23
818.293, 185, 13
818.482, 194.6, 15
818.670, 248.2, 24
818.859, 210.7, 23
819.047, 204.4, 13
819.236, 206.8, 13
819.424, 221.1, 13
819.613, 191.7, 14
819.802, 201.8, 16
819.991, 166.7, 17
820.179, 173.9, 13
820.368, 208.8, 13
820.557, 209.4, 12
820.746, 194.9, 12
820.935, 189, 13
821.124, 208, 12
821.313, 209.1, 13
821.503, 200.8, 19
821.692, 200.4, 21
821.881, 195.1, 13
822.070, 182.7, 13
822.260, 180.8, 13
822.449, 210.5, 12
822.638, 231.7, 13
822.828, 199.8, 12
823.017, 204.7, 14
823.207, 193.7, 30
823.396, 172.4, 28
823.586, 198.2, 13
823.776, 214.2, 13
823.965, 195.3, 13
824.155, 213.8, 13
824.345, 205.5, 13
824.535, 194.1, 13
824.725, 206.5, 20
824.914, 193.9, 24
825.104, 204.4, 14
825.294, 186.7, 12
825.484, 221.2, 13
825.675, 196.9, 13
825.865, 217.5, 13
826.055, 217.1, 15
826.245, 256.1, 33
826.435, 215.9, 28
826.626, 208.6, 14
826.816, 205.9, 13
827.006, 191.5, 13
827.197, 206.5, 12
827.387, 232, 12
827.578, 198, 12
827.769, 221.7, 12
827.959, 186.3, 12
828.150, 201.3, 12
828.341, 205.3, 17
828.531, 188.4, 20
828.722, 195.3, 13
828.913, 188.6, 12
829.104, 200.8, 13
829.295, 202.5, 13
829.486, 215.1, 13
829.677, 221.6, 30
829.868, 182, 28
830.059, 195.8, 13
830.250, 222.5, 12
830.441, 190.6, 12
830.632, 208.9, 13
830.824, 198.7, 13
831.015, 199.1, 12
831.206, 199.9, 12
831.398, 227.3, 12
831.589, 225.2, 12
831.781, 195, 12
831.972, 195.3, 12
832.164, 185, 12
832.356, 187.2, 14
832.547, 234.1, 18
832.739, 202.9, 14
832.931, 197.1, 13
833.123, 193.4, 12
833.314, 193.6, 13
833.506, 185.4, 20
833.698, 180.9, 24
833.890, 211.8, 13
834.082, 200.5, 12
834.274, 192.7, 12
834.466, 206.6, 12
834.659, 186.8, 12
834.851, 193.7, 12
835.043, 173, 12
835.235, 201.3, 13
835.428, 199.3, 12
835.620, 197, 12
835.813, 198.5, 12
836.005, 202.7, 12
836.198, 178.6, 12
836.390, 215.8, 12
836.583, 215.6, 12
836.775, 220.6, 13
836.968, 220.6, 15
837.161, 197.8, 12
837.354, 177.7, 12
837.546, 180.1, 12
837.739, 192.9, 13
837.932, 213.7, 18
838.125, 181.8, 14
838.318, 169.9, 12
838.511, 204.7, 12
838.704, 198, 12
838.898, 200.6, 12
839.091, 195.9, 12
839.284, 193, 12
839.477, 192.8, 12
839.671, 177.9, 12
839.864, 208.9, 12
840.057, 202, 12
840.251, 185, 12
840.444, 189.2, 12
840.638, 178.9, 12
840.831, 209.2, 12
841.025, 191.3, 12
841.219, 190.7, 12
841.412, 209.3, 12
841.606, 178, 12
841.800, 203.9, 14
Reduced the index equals 210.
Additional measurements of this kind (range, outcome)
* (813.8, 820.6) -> 203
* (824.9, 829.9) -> 206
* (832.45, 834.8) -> 199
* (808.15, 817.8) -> 206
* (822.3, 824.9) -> 202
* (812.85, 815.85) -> 203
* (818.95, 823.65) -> 198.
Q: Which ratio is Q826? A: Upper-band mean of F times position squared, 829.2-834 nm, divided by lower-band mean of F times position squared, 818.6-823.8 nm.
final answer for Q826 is 1.0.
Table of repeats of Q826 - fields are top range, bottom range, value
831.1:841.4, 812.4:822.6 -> 1.02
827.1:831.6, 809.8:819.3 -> 1.03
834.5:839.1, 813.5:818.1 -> 1.01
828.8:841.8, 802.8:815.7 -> 1.02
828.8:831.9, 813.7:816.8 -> 1.04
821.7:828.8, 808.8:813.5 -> 1.02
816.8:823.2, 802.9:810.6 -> 1.01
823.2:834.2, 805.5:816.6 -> 1.03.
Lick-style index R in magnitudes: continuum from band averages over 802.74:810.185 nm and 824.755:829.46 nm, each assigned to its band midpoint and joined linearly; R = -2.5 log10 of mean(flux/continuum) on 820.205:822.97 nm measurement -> 0.03 mag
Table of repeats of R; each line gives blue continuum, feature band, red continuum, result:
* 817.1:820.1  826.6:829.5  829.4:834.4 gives -0.003 mag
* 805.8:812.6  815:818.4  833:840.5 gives 0.010 mag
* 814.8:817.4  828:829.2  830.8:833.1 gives 0.042 mag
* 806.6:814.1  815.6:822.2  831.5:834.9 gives 0.007 mag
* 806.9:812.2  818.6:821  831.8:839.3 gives 0.004 mag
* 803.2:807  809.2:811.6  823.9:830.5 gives 0.036 mag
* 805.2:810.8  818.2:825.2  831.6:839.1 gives 0.005 mag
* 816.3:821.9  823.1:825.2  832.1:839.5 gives 0.006 mag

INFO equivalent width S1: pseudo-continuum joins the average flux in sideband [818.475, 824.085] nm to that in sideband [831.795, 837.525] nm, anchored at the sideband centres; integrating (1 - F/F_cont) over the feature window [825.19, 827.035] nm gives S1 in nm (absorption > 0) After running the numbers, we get -0.12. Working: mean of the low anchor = 201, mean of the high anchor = 198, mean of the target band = 212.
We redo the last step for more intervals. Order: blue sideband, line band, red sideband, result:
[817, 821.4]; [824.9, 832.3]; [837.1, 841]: -0.29 nm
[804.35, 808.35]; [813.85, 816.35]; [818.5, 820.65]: 0.01 nm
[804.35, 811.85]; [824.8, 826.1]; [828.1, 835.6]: -0.02 nm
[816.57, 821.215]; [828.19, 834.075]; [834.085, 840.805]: -0.09 nm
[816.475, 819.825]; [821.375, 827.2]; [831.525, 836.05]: -0.04 nm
